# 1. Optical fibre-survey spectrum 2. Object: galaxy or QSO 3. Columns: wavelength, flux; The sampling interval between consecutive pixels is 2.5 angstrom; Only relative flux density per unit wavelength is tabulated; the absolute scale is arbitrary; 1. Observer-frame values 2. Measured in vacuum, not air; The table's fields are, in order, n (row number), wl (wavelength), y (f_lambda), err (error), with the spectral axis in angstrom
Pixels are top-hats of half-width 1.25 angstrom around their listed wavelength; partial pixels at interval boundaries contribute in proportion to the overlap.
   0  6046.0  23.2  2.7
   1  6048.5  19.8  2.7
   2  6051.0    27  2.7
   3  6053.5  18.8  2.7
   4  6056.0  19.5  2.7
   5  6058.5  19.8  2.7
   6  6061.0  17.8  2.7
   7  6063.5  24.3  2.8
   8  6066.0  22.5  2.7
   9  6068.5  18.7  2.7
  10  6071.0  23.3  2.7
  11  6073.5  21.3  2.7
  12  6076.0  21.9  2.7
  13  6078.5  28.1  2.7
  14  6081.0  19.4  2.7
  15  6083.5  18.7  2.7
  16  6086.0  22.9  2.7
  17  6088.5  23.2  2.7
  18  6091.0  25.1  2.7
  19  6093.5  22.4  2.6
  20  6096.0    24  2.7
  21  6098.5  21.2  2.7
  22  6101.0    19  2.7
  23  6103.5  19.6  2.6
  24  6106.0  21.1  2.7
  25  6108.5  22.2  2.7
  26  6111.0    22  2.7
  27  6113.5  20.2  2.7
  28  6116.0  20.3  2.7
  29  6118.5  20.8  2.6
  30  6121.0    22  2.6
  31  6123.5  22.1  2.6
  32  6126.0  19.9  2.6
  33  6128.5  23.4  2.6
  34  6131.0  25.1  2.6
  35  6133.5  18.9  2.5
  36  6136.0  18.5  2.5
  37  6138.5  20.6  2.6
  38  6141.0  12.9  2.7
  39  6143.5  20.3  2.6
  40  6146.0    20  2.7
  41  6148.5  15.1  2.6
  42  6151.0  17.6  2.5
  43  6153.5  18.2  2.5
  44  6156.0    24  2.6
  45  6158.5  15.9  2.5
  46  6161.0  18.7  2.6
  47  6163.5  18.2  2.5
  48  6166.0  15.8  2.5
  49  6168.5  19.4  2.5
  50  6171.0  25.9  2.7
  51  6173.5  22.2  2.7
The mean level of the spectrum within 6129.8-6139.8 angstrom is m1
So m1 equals 20.7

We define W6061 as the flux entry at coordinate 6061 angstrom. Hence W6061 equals 17.8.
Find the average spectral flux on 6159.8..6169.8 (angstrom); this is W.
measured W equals 18.1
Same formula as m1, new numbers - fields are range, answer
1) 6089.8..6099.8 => 23.1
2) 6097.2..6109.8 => 20.6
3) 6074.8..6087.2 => 22.2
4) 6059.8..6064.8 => 21.1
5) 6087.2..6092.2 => 24.1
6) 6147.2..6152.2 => 16.4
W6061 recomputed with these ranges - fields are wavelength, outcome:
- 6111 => 22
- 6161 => 18.7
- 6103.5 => 19.6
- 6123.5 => 22.1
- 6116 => 20.3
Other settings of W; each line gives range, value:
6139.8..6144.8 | 16.7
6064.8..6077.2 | 21.5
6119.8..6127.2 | 21.3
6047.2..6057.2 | 21.3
